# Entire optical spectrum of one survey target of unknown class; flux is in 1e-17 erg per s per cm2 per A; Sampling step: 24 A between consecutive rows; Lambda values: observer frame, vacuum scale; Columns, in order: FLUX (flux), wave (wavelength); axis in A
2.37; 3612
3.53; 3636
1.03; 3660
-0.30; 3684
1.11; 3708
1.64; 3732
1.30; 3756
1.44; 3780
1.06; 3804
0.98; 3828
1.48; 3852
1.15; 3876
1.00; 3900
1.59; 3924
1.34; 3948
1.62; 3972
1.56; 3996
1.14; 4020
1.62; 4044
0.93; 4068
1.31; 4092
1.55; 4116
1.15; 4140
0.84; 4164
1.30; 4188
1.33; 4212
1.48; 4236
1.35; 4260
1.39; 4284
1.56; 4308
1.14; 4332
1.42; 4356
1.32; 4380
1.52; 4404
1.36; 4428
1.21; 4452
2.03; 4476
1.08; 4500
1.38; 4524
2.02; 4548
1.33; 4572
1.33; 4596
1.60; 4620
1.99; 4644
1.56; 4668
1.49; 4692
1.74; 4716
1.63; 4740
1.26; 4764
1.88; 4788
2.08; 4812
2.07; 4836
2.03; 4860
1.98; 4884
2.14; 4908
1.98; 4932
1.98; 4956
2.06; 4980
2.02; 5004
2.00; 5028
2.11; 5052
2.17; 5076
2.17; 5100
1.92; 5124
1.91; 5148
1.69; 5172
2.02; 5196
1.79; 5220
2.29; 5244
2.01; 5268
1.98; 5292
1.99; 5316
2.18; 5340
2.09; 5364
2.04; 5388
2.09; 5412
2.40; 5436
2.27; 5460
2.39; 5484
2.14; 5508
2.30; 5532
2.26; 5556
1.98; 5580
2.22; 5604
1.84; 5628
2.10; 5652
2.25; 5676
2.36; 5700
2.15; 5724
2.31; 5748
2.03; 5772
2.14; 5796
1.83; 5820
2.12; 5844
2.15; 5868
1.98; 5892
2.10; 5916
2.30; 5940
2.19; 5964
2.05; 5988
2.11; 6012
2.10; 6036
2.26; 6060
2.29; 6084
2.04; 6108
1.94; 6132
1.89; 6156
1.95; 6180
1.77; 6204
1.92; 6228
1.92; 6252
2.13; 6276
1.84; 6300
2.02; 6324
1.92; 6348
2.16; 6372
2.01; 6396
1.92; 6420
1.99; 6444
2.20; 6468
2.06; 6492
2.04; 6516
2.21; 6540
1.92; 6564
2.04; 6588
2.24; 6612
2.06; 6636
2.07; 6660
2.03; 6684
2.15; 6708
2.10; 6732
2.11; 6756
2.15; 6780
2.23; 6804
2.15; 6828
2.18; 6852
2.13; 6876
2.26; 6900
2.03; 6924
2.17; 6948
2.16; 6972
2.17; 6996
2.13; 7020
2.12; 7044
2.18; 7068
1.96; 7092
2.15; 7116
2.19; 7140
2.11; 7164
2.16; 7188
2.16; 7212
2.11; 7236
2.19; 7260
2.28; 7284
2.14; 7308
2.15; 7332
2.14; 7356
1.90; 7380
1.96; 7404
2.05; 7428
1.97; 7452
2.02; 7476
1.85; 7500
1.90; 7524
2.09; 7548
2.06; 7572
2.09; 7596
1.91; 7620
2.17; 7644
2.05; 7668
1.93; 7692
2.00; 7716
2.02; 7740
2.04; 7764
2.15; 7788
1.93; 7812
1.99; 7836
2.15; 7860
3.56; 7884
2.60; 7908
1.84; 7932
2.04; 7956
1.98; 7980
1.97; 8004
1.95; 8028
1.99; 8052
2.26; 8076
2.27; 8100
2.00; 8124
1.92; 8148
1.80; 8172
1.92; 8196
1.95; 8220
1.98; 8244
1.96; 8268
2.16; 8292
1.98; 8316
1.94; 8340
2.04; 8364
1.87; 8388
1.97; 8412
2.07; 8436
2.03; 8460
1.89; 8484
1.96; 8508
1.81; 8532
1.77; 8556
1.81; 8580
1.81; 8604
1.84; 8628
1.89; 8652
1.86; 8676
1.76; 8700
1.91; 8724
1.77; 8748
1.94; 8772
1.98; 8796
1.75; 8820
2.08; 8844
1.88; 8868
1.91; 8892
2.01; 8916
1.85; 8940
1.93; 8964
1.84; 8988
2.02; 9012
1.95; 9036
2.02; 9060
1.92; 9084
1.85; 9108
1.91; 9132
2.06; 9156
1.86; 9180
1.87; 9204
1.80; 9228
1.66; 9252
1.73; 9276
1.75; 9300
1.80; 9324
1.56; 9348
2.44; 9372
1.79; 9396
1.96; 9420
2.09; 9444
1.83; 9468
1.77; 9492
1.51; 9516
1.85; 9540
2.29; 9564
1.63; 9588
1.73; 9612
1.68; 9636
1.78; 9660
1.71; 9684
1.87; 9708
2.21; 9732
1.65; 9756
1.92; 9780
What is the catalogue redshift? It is 0.20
